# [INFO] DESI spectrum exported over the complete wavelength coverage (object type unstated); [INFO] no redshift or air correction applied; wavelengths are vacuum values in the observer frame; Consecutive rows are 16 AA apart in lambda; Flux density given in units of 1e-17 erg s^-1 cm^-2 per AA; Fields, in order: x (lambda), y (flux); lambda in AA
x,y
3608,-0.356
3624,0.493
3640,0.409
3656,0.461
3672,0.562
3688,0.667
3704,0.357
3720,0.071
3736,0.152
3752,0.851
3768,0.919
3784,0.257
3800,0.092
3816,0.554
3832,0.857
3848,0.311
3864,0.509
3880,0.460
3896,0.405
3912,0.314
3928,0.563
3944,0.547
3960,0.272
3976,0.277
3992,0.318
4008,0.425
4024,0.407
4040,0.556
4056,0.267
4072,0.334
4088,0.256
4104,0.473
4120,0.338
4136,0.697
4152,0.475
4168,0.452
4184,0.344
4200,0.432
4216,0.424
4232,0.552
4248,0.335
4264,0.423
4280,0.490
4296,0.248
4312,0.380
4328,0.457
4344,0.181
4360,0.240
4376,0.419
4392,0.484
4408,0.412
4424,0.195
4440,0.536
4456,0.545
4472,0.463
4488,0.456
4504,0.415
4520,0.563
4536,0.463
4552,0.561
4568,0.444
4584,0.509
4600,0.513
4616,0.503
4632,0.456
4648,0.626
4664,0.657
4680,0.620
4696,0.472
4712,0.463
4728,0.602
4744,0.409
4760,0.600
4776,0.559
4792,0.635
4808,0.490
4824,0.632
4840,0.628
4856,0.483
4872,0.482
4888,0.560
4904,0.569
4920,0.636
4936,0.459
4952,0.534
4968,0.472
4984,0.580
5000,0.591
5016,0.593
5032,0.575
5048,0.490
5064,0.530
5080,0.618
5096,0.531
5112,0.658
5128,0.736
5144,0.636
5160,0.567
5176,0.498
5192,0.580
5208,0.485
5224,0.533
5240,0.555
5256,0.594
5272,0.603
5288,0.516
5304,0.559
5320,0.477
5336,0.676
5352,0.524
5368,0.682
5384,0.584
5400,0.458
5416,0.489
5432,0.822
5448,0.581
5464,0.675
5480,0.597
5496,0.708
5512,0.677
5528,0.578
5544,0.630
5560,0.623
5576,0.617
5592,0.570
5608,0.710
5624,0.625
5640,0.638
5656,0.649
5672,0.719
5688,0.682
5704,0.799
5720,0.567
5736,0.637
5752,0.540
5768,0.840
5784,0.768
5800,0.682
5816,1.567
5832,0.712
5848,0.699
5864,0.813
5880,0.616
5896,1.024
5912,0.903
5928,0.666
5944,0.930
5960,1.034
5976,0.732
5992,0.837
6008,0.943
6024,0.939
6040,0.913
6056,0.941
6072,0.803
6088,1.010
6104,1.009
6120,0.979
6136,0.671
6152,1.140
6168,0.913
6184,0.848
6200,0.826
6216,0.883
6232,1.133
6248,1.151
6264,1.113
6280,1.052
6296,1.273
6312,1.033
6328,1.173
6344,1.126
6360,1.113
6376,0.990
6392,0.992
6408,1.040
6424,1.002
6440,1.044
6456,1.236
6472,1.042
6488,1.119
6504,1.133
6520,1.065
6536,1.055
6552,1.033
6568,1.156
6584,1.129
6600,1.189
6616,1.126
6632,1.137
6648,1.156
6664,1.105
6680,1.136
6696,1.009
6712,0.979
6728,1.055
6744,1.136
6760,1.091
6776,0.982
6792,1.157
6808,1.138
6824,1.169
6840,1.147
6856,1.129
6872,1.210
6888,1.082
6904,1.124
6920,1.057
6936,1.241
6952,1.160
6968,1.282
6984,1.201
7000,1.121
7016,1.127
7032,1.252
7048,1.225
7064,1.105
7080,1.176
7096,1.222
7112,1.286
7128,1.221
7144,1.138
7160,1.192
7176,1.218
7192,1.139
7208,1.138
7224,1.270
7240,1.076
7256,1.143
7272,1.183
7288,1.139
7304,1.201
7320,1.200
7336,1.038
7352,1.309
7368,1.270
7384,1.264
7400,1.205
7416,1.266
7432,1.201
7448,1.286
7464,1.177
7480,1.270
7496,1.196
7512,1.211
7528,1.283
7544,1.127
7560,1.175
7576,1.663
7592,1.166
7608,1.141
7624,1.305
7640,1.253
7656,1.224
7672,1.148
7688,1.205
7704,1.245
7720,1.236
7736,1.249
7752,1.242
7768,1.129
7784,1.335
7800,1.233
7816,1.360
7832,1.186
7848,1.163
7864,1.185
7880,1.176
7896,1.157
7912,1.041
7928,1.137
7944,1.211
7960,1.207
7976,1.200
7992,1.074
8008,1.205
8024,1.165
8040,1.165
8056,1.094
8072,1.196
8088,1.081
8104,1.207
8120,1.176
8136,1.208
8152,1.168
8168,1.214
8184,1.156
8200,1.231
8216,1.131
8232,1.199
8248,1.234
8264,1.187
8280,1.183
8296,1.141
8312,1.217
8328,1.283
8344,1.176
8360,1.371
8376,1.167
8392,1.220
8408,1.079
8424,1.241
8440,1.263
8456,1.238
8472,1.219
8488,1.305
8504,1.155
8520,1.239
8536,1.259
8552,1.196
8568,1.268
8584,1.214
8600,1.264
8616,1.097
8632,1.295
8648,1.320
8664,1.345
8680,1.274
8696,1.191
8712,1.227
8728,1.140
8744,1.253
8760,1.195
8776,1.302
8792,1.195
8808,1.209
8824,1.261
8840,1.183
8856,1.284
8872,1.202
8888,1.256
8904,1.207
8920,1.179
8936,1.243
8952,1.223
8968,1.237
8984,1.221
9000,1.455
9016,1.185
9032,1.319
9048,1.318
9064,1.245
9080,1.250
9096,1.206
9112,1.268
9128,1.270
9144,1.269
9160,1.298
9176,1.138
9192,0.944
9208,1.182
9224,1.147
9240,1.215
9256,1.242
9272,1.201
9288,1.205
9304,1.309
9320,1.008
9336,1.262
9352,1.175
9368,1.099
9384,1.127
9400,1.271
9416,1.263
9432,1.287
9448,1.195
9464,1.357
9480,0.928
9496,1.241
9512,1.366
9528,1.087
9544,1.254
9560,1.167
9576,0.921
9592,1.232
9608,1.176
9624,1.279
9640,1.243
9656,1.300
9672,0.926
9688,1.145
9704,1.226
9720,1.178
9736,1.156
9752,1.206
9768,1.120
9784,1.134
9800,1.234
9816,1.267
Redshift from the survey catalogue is 0.559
